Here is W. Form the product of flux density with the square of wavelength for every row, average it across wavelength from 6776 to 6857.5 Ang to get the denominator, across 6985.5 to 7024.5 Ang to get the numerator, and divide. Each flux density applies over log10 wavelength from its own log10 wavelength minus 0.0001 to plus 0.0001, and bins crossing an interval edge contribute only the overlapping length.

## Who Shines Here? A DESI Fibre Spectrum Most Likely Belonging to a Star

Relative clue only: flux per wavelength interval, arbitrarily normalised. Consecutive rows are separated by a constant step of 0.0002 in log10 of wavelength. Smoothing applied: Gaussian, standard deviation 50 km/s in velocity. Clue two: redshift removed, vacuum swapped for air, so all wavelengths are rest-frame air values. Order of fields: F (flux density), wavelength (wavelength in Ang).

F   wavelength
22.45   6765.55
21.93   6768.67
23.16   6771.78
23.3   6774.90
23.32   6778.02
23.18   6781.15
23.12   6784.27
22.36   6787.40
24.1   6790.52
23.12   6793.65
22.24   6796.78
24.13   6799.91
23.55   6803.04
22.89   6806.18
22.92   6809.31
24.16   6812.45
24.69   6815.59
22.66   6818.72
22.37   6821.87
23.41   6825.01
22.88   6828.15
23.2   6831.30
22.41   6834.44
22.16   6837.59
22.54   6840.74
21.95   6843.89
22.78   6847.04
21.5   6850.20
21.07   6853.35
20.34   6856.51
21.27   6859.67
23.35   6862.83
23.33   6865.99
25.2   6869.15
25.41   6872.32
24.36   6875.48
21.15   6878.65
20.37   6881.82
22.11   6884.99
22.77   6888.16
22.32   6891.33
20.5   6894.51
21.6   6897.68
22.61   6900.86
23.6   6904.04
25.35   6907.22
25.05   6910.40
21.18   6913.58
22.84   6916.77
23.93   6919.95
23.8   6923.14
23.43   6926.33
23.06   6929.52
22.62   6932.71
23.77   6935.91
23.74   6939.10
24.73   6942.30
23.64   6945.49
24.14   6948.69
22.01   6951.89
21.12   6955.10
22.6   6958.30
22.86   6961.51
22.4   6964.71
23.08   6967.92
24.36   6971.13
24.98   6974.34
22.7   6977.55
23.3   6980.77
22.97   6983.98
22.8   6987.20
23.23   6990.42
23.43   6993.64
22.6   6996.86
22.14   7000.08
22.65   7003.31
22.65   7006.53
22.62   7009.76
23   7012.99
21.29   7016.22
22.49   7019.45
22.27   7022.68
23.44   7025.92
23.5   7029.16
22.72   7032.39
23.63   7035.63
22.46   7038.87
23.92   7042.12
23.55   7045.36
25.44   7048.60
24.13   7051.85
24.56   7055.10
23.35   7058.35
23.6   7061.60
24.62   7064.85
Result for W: 1.05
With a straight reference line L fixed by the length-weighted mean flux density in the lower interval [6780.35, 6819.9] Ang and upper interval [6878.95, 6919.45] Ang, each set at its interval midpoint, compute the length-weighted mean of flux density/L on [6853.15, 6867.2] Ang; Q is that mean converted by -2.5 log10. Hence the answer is 0.05 mag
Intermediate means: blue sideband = 23.3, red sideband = 22.5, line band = 21.9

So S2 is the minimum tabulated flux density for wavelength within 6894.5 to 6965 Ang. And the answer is 20.5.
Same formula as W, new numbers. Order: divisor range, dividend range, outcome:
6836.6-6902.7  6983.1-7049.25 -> 1.07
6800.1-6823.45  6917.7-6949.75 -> 1.05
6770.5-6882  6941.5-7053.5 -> 1.06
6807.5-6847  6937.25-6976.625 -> 1.05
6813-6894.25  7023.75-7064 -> 1.11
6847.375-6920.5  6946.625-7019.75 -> 1.04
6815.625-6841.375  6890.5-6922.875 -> 1.03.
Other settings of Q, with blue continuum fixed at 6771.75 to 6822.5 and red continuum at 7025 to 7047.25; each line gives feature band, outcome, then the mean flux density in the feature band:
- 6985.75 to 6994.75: 0.009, 23.1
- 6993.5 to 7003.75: 0.034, 22.6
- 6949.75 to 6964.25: 0.051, 22.2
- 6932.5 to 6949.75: -0.025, 23.9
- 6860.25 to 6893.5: 0.017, 22.9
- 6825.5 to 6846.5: 0.033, 22.6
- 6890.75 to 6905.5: 0.058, 22.1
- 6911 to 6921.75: 0.019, 22.9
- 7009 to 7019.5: 0.049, 22.3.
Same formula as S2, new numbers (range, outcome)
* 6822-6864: 20.34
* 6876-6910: 20.37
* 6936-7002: 21.12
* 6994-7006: 22.14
